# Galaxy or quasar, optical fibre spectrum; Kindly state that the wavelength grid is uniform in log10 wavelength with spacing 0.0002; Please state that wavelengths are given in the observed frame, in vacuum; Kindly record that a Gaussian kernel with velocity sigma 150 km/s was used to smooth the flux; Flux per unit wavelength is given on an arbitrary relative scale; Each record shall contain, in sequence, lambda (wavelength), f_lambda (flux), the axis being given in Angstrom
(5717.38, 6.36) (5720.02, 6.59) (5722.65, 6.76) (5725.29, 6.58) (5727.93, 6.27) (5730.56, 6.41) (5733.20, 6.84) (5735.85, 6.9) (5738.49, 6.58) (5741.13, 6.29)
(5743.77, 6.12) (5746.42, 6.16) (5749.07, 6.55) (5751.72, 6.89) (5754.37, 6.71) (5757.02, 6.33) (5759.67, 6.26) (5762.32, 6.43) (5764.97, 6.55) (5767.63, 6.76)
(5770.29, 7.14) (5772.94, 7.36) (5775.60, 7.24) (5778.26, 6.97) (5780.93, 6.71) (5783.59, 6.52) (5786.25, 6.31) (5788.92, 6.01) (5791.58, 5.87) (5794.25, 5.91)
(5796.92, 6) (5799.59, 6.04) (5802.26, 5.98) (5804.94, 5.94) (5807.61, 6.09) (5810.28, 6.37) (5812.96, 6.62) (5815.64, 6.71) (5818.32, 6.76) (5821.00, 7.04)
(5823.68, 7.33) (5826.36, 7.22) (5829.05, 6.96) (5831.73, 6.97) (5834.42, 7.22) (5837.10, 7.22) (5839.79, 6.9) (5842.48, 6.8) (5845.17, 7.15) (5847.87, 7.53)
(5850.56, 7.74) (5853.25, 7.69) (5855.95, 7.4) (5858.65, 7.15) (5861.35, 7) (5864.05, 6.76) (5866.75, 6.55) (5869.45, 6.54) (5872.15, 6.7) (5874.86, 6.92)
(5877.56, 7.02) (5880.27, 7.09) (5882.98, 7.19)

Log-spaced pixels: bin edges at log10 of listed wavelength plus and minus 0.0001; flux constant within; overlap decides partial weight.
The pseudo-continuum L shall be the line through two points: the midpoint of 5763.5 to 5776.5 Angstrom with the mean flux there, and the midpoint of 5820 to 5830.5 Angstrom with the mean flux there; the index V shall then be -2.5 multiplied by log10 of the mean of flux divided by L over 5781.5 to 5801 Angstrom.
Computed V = 0.15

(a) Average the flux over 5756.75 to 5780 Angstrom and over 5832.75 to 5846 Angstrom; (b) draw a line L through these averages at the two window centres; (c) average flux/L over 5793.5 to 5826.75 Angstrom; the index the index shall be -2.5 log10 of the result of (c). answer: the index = 0.08 mag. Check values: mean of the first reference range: 6.8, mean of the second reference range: 7.05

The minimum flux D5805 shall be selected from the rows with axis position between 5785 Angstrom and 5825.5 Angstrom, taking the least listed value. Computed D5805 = 5.87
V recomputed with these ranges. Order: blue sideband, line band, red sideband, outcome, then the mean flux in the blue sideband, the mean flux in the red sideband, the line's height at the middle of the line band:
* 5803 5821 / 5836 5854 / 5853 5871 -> -0.08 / 6.45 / 6.97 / 6.79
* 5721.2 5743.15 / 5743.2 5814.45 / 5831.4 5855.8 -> 0.07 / 6.57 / 7.27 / 6.86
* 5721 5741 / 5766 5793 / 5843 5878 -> 0.02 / 6.6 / 7.08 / 6.78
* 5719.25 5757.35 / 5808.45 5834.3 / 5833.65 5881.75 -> 0.00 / 6.54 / 7.08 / 6.91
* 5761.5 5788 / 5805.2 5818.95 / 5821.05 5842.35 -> 0.09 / 6.79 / 7.1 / 6.99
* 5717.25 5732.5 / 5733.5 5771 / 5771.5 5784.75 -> 0.03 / 6.52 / 6.97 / 6.75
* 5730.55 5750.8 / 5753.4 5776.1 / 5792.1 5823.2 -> -0.05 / 6.49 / 6.33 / 6.43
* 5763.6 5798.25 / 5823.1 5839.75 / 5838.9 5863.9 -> -0.01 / 6.56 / 7.24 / 7.05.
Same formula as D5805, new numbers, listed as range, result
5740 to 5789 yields 6.01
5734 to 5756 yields 6.12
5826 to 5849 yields 6.8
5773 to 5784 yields 6.52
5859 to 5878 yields 6.54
